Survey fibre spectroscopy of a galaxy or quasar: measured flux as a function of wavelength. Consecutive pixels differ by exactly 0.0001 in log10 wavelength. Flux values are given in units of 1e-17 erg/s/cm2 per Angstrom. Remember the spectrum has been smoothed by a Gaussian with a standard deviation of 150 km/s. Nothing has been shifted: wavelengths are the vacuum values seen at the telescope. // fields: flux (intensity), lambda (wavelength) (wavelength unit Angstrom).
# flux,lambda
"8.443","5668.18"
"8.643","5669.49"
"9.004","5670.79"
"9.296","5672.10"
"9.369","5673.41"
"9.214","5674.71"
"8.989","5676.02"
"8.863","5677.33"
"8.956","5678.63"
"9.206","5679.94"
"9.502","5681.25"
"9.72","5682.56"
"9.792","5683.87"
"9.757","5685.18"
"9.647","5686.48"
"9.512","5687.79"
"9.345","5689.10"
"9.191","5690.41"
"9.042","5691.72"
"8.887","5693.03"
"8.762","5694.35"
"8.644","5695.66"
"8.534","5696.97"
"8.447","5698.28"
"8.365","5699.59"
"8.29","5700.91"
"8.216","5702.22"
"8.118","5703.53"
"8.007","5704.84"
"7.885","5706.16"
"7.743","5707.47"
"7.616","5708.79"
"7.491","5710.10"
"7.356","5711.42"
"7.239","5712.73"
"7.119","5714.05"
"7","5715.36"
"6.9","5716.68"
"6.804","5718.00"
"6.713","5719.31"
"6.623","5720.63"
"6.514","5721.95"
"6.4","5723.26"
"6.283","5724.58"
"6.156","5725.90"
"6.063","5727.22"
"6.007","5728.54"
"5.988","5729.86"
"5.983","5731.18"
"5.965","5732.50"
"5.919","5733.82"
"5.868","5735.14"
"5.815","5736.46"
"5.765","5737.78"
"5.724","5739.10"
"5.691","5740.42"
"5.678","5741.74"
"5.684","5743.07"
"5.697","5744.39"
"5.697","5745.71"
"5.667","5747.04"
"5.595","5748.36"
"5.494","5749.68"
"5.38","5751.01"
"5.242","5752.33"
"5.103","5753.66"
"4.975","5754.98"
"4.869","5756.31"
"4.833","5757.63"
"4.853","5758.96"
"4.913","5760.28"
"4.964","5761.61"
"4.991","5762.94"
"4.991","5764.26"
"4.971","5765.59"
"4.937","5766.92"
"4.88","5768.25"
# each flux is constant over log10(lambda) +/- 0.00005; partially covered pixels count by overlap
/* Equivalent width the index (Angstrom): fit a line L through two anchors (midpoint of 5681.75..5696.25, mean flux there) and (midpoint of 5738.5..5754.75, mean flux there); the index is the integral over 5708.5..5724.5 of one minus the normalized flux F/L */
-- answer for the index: 1.2 Angstrom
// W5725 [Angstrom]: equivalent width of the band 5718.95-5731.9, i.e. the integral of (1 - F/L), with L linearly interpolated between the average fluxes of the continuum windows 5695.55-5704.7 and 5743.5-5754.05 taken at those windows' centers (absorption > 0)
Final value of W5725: 1.1 Angstrom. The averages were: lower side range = 8.34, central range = 6.26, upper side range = 5.5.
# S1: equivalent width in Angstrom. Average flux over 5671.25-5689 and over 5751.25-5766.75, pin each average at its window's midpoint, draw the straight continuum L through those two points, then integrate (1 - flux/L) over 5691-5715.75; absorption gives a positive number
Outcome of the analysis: 0.09 Angstrom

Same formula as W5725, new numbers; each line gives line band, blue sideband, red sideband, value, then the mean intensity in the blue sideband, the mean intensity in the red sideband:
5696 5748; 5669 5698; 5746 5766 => 2.2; 9.17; 5.13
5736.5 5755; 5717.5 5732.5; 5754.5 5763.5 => -0.4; 6.3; 4.91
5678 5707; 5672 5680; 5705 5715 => -1.9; 9.11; 7.5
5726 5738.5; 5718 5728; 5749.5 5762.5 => 0.2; 6.42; 5.04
